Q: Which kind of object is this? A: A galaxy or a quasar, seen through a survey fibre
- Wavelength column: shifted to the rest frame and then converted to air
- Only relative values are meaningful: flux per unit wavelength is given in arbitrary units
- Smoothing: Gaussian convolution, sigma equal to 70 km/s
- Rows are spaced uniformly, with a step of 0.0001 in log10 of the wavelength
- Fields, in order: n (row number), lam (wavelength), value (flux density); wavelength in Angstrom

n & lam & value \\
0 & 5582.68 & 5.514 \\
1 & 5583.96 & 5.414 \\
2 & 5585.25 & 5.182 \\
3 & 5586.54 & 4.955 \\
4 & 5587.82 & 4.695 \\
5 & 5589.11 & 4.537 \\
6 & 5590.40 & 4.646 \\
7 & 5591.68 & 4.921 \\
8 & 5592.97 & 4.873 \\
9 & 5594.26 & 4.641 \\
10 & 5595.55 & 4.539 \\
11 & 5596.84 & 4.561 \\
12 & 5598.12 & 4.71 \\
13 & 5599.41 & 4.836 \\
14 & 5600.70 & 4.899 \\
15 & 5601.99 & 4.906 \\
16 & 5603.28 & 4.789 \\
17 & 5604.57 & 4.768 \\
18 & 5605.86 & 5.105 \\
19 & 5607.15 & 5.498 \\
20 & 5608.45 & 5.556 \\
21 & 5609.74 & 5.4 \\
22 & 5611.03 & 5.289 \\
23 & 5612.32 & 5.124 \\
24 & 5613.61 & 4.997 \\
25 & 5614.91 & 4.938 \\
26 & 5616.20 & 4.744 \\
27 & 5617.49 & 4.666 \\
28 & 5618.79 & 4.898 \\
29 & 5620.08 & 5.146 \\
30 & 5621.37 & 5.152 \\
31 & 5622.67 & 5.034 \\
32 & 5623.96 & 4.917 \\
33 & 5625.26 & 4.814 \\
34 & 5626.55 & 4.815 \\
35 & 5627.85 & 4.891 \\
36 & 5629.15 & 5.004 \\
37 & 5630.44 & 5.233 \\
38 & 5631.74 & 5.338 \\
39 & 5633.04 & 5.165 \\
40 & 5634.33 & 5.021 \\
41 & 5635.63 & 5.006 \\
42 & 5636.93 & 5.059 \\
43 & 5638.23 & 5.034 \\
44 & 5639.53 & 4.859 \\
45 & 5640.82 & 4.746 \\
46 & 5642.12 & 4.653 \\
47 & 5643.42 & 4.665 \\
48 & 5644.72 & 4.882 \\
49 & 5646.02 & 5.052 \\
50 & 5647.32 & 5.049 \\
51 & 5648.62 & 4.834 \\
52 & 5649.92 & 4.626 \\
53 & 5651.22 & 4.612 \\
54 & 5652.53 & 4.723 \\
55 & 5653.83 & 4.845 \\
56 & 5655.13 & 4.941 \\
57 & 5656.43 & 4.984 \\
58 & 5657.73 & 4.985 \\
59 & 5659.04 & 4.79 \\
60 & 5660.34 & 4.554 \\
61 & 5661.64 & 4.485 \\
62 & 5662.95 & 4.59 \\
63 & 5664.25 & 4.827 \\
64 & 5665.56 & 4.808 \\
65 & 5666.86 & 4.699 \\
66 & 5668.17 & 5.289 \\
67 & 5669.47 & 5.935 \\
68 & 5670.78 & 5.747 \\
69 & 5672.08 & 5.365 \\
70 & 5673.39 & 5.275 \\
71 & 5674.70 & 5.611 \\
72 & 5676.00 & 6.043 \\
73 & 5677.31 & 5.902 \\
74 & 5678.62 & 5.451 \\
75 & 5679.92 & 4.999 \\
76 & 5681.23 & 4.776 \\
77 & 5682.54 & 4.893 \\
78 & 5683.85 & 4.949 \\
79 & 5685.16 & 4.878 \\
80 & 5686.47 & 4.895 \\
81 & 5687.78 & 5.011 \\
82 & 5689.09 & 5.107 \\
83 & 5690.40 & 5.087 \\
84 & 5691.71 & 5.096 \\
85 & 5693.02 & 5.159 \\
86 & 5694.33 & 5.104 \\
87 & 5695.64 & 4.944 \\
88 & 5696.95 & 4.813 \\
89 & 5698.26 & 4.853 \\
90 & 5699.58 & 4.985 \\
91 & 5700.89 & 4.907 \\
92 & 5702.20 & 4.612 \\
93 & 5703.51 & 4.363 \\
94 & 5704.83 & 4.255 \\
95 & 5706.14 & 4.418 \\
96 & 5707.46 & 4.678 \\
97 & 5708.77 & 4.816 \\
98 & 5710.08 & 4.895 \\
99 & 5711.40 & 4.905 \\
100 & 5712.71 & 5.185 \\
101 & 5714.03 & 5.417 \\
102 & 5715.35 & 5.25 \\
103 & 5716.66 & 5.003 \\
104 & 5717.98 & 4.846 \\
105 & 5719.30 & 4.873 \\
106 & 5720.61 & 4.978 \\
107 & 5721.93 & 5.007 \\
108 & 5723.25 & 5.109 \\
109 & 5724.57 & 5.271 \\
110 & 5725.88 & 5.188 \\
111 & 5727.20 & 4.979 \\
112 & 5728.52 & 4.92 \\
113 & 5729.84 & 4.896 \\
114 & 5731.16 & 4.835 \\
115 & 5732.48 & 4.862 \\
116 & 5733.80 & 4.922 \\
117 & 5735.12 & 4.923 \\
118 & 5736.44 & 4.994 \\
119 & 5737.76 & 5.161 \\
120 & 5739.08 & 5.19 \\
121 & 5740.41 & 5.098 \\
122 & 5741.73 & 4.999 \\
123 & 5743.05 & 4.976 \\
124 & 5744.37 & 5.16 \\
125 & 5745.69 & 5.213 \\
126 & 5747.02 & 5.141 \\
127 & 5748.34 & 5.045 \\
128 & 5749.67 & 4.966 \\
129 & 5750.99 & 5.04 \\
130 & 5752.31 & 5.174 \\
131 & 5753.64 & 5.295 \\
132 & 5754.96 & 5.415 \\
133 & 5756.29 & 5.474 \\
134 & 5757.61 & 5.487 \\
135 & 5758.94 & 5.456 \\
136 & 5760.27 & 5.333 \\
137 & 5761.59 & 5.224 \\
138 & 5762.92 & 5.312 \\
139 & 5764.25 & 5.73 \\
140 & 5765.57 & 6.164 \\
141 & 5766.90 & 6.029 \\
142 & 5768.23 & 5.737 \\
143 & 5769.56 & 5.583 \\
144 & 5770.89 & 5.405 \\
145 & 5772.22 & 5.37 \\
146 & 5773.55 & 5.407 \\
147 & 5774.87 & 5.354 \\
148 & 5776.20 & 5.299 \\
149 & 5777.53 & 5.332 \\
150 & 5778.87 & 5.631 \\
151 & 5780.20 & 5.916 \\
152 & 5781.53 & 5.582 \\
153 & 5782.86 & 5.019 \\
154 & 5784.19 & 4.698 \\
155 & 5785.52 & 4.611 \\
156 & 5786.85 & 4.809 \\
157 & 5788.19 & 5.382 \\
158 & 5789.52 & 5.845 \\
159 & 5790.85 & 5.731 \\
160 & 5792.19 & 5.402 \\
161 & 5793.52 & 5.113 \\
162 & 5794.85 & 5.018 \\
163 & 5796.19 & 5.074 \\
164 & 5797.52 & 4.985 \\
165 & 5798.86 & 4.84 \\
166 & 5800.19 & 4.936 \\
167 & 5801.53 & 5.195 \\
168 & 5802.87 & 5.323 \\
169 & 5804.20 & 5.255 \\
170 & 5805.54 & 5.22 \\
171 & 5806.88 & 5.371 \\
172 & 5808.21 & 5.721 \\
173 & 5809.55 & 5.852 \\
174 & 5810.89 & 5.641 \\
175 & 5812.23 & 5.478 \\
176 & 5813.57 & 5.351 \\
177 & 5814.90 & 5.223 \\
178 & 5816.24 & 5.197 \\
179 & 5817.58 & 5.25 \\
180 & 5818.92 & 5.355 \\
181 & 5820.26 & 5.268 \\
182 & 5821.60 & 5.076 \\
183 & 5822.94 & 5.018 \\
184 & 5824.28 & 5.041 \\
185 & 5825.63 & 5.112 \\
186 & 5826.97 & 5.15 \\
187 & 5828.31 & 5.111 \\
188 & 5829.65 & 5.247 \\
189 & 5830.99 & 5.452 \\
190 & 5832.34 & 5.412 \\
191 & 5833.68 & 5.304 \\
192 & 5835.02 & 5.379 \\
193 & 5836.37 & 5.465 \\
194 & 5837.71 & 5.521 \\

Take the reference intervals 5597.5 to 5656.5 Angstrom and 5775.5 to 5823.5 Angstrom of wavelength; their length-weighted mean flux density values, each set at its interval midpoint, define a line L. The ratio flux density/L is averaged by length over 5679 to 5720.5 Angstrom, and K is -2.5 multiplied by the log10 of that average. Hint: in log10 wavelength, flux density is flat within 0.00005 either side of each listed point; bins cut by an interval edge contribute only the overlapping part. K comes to 0.04 mag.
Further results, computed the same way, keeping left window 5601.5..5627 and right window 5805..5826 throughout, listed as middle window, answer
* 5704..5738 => 0.05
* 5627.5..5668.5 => 0.04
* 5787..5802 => 0.02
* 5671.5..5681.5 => -0.07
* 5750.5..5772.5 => -0.05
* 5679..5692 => 0.03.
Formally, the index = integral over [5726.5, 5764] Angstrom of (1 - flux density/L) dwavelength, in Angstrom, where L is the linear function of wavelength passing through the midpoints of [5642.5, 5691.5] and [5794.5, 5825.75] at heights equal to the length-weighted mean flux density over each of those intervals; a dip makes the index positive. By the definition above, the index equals 0.12 Angstrom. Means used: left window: 5.03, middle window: 5.13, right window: 5.24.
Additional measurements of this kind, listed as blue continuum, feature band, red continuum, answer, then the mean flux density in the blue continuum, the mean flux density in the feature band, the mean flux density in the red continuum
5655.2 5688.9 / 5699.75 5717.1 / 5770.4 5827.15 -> 1.1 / 5.11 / 4.83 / 5.28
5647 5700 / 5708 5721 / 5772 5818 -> 0.3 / 5.04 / 5.02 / 5.3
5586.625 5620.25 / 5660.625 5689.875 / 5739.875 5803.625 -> -0.4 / 4.91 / 5.15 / 5.3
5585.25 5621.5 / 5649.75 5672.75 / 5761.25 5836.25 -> 0.5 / 4.92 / 4.94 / 5.33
